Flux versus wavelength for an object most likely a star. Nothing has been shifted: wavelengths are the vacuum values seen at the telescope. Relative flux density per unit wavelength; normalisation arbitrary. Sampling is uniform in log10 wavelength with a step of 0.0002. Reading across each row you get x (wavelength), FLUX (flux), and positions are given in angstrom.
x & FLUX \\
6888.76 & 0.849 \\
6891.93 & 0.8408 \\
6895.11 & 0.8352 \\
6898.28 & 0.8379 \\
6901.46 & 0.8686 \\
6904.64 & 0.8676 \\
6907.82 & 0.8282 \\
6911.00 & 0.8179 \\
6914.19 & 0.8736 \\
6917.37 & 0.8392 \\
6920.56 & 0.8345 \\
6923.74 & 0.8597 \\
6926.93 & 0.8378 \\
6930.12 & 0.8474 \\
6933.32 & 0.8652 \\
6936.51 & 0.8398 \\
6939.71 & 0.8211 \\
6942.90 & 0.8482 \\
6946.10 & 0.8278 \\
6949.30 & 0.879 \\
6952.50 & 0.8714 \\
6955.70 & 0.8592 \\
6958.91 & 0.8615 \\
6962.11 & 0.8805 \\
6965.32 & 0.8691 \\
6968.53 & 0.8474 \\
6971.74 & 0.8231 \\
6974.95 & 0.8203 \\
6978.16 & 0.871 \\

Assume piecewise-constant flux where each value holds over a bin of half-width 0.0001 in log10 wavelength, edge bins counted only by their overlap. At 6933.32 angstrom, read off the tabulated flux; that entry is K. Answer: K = 0.8652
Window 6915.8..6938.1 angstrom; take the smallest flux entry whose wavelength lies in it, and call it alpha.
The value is 0.8345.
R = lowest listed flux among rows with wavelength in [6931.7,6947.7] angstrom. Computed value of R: 0.8211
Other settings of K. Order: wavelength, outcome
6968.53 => 0.8474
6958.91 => 0.8615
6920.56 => 0.8345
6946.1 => 0.8278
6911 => 0.8179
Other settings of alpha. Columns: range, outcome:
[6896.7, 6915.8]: 0.8179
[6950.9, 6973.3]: 0.8231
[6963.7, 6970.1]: 0.8474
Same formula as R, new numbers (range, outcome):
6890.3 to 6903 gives 0.8352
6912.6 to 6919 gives 0.8392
